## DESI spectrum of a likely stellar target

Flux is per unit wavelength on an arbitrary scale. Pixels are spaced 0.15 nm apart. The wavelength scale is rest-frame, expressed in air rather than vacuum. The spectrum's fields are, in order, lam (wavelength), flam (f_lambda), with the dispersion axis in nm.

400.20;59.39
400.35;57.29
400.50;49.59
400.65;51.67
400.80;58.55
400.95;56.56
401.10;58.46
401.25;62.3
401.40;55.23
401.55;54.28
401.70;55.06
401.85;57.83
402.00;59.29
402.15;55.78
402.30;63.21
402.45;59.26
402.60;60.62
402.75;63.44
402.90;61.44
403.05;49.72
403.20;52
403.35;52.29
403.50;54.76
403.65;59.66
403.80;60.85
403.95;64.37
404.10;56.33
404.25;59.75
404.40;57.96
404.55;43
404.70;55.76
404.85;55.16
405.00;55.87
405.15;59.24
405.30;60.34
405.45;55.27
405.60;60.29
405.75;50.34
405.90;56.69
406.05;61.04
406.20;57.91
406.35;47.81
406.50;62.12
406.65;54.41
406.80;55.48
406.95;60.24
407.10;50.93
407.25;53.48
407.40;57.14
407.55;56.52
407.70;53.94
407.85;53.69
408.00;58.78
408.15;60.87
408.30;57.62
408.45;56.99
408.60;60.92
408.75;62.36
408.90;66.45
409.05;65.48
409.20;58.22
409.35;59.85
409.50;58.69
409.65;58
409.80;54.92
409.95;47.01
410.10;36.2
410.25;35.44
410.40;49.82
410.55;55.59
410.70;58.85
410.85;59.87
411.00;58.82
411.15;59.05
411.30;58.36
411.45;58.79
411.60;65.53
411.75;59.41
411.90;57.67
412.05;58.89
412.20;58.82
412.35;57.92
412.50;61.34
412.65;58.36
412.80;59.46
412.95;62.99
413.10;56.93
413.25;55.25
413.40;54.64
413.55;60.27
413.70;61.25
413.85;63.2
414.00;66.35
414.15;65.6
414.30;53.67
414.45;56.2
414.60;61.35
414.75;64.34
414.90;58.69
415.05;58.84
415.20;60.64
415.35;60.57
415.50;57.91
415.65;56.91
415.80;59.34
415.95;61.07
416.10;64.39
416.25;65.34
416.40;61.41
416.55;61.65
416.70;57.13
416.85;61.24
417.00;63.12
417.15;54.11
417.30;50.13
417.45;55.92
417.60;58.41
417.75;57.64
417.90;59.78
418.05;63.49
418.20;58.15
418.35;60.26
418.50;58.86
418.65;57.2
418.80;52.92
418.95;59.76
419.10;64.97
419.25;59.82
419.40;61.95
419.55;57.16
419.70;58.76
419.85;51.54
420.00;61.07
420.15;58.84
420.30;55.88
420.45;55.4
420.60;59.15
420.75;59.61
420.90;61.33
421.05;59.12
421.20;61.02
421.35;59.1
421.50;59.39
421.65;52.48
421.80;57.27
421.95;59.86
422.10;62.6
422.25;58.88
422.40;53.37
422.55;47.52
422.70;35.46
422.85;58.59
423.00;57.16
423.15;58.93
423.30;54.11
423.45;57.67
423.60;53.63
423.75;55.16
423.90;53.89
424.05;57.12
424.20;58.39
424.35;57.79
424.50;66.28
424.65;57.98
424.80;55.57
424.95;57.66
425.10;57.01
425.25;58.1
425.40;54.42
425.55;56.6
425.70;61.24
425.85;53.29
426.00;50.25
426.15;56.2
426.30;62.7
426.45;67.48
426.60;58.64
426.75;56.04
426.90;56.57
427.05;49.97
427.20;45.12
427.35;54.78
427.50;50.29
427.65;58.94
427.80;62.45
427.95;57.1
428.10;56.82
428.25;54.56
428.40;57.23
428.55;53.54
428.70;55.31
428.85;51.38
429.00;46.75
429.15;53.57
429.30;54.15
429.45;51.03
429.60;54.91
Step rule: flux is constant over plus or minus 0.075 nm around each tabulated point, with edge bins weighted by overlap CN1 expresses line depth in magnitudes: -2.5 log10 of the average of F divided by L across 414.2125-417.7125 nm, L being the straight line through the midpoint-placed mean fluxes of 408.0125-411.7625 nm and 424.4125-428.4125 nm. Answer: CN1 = -0.04 mag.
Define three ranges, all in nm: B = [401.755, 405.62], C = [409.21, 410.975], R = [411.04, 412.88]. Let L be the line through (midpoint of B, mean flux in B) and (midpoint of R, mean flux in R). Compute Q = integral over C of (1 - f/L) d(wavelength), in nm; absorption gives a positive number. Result 0.191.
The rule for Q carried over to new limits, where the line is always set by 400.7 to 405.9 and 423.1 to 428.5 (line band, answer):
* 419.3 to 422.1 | -0.08 nm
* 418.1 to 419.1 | -0.03 nm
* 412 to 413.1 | -0.05 nm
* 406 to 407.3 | 0.03 nm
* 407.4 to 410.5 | 0.08 nm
